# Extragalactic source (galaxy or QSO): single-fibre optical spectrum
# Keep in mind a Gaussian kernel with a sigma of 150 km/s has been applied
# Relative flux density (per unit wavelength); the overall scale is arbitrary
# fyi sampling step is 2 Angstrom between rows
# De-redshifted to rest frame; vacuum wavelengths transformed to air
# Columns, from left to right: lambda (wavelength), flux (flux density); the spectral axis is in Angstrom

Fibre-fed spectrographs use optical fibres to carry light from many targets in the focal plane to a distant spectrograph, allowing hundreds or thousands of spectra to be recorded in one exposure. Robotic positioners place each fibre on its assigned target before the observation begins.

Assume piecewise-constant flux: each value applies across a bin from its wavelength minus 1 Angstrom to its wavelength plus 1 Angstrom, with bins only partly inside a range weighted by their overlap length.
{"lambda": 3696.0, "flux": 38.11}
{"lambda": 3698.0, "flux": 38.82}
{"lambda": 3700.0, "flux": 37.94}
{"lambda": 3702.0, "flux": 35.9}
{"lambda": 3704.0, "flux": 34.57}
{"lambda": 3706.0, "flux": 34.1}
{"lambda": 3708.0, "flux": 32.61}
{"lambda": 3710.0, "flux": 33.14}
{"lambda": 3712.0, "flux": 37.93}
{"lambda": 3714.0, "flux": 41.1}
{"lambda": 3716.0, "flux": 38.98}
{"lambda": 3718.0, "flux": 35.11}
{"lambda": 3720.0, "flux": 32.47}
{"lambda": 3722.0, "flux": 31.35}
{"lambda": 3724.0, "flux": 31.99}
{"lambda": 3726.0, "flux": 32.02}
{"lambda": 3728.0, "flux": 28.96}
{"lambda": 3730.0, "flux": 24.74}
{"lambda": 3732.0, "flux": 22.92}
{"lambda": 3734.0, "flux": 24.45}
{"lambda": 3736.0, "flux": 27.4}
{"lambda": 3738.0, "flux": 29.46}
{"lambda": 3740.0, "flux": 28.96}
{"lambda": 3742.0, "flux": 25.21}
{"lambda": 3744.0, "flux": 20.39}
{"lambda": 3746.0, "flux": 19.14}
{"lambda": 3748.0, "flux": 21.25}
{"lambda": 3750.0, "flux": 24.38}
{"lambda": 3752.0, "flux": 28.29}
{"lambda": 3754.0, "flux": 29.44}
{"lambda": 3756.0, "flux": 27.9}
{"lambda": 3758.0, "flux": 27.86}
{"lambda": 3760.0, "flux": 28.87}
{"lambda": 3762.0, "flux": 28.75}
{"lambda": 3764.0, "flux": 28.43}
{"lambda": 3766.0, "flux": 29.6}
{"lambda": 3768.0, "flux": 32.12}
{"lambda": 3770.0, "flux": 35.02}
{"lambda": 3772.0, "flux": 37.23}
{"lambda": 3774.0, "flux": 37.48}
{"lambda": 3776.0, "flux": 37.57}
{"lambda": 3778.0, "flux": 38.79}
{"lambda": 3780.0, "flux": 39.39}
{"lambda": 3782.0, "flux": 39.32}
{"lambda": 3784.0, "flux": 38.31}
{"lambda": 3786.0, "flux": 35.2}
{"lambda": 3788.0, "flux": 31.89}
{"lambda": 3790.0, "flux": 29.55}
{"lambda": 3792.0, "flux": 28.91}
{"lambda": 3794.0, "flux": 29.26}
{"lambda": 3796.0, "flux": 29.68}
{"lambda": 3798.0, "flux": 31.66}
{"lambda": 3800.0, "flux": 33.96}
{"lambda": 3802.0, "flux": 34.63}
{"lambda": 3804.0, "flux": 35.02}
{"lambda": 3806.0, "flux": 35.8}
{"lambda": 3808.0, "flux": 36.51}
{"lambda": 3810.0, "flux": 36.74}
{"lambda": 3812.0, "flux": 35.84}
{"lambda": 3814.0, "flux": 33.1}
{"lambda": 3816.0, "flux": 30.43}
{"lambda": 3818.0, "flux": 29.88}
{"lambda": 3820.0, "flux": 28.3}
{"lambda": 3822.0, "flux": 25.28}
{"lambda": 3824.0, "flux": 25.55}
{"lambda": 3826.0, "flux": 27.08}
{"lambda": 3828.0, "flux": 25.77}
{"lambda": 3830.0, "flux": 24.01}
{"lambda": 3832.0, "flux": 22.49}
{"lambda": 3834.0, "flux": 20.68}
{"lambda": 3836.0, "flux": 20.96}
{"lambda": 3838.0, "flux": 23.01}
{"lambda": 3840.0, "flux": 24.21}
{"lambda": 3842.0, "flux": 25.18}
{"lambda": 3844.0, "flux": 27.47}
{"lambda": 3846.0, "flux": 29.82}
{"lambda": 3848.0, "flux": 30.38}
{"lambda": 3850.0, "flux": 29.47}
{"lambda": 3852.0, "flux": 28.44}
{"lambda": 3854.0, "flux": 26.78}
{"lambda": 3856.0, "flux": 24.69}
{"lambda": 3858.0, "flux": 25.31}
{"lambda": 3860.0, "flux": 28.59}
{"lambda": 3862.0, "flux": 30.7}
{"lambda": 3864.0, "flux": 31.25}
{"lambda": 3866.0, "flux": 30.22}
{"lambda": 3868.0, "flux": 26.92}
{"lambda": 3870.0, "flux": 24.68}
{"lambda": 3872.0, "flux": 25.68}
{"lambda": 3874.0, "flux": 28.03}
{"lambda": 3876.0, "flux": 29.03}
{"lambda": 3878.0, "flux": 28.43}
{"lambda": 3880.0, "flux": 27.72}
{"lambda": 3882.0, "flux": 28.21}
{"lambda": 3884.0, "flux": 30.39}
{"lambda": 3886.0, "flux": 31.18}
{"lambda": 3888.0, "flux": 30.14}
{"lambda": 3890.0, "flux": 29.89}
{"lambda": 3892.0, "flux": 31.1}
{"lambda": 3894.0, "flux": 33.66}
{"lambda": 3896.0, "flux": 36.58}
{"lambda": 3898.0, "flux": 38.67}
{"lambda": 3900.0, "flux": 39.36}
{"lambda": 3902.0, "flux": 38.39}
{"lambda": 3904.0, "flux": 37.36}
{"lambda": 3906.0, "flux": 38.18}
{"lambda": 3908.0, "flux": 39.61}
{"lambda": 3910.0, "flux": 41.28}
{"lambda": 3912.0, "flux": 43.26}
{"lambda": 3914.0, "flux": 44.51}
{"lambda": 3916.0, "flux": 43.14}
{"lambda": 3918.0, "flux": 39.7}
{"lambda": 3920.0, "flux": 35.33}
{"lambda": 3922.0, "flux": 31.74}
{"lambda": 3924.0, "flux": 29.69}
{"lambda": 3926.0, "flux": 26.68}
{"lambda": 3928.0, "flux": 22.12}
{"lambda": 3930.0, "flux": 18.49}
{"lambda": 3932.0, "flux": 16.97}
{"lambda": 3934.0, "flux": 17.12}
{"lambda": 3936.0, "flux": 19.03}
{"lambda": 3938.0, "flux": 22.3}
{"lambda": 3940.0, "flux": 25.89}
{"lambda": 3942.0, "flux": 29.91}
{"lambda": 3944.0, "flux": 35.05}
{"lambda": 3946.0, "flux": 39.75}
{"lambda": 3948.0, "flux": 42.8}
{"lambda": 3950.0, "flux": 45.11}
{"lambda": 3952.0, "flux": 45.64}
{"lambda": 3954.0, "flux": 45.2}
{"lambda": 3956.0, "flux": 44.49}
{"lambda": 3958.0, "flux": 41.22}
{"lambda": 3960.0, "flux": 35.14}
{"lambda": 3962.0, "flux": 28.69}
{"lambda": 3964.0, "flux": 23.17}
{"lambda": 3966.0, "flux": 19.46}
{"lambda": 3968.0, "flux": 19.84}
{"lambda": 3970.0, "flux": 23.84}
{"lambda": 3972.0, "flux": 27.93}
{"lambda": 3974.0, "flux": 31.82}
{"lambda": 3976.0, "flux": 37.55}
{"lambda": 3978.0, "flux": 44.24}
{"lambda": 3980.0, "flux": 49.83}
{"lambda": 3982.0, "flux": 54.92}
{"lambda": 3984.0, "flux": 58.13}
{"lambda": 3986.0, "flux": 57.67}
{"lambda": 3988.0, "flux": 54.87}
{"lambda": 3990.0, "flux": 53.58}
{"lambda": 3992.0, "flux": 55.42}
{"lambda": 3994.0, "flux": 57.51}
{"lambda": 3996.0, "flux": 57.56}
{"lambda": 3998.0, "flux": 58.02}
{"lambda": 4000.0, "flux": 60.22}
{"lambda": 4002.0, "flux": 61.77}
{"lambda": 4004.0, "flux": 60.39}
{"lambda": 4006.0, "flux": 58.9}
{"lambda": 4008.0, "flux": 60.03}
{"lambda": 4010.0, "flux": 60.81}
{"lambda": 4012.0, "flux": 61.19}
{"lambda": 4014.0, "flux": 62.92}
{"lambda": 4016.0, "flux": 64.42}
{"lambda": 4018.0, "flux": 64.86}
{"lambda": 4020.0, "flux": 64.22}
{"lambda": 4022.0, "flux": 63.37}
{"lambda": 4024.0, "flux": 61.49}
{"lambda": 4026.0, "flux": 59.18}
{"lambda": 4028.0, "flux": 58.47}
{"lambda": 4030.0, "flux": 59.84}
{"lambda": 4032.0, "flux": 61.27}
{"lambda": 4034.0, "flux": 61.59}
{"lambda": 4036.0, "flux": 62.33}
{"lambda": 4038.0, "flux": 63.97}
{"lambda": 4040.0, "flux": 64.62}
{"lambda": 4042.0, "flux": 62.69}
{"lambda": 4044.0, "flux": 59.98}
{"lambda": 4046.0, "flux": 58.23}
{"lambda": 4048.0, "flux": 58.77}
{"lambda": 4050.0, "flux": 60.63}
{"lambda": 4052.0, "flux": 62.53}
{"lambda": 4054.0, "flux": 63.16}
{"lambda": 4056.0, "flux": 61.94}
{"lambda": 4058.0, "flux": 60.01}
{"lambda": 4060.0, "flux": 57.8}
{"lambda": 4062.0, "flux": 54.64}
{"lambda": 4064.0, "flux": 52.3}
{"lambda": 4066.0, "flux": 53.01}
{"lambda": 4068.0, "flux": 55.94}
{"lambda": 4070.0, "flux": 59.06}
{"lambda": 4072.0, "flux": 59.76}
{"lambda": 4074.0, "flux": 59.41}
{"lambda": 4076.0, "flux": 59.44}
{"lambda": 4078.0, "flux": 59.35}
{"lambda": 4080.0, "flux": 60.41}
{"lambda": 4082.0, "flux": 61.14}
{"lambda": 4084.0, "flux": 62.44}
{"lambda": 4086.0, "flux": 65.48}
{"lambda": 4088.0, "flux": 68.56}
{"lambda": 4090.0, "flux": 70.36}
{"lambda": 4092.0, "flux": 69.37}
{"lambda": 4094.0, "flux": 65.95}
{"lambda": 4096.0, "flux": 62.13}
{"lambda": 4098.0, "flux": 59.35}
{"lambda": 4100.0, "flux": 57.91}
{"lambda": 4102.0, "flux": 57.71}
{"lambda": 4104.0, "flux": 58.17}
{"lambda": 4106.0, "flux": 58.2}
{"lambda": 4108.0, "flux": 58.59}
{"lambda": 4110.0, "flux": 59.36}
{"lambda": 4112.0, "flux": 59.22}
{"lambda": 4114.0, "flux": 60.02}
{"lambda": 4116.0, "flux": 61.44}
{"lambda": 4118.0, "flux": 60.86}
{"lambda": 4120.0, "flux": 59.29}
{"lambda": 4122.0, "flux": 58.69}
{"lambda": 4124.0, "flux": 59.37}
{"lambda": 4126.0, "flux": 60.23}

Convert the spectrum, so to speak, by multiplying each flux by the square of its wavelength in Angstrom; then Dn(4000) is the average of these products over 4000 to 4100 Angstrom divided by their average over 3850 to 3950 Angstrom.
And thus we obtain 2.11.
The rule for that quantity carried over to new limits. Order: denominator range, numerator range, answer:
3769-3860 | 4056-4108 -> 2.26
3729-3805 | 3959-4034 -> 1.91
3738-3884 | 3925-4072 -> 1.84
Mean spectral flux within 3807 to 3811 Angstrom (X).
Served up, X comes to 36.6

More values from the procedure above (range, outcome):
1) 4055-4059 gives 61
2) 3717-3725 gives 32.7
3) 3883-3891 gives 30.4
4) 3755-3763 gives 28.3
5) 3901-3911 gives 39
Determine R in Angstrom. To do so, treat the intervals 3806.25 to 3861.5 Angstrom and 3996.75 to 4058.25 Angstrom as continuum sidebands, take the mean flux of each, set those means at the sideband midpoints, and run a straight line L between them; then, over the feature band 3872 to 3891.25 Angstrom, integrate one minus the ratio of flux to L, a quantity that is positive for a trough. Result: 3.7 Angstrom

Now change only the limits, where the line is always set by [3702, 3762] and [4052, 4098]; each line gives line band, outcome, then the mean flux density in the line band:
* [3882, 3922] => 7.6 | 36.6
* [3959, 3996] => 7.9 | 41.2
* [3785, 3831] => 6.8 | 31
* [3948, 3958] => 1.1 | 44.5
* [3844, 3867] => 6.9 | 28.6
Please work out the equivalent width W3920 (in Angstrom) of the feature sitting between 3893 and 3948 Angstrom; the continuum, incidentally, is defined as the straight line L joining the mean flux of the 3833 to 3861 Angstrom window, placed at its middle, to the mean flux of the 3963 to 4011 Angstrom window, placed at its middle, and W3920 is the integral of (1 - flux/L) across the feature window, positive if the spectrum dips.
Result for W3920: 6.1 Angstrom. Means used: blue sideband 26.1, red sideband 47.8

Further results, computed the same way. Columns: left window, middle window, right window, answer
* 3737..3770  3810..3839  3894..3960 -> 3.13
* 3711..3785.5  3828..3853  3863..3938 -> 4.53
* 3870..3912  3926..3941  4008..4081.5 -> 7.37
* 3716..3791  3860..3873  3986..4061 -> 4.44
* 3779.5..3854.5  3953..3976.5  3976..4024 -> 9.44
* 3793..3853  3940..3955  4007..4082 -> 2.31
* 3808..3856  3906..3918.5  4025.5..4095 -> -0.76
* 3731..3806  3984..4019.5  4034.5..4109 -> -3.76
